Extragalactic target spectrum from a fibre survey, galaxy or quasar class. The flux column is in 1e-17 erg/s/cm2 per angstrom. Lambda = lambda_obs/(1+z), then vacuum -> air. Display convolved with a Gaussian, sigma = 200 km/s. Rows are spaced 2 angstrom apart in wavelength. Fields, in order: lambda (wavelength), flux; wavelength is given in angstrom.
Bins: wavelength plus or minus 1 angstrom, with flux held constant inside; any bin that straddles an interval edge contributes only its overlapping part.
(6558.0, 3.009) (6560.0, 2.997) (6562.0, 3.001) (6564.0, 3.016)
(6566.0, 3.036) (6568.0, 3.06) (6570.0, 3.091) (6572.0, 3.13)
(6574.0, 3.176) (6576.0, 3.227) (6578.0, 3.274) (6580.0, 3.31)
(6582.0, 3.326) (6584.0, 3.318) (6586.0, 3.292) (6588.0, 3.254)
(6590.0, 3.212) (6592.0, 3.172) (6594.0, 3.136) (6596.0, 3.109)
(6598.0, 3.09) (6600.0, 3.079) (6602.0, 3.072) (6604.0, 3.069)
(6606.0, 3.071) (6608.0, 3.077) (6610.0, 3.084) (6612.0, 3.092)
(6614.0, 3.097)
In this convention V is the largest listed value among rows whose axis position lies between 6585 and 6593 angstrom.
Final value 3.292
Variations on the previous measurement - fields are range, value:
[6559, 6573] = 3.13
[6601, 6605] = 3.072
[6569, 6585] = 3.326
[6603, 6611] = 3.084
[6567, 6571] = 3.091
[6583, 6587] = 3.318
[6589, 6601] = 3.212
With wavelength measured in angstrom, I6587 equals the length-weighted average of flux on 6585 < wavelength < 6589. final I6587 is 3.27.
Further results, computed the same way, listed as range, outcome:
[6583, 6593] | 3.25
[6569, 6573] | 3.11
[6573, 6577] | 3.2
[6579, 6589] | 3.3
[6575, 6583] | 3.28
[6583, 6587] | 3.3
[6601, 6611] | 3.07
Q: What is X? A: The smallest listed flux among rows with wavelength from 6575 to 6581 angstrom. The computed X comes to 3.227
